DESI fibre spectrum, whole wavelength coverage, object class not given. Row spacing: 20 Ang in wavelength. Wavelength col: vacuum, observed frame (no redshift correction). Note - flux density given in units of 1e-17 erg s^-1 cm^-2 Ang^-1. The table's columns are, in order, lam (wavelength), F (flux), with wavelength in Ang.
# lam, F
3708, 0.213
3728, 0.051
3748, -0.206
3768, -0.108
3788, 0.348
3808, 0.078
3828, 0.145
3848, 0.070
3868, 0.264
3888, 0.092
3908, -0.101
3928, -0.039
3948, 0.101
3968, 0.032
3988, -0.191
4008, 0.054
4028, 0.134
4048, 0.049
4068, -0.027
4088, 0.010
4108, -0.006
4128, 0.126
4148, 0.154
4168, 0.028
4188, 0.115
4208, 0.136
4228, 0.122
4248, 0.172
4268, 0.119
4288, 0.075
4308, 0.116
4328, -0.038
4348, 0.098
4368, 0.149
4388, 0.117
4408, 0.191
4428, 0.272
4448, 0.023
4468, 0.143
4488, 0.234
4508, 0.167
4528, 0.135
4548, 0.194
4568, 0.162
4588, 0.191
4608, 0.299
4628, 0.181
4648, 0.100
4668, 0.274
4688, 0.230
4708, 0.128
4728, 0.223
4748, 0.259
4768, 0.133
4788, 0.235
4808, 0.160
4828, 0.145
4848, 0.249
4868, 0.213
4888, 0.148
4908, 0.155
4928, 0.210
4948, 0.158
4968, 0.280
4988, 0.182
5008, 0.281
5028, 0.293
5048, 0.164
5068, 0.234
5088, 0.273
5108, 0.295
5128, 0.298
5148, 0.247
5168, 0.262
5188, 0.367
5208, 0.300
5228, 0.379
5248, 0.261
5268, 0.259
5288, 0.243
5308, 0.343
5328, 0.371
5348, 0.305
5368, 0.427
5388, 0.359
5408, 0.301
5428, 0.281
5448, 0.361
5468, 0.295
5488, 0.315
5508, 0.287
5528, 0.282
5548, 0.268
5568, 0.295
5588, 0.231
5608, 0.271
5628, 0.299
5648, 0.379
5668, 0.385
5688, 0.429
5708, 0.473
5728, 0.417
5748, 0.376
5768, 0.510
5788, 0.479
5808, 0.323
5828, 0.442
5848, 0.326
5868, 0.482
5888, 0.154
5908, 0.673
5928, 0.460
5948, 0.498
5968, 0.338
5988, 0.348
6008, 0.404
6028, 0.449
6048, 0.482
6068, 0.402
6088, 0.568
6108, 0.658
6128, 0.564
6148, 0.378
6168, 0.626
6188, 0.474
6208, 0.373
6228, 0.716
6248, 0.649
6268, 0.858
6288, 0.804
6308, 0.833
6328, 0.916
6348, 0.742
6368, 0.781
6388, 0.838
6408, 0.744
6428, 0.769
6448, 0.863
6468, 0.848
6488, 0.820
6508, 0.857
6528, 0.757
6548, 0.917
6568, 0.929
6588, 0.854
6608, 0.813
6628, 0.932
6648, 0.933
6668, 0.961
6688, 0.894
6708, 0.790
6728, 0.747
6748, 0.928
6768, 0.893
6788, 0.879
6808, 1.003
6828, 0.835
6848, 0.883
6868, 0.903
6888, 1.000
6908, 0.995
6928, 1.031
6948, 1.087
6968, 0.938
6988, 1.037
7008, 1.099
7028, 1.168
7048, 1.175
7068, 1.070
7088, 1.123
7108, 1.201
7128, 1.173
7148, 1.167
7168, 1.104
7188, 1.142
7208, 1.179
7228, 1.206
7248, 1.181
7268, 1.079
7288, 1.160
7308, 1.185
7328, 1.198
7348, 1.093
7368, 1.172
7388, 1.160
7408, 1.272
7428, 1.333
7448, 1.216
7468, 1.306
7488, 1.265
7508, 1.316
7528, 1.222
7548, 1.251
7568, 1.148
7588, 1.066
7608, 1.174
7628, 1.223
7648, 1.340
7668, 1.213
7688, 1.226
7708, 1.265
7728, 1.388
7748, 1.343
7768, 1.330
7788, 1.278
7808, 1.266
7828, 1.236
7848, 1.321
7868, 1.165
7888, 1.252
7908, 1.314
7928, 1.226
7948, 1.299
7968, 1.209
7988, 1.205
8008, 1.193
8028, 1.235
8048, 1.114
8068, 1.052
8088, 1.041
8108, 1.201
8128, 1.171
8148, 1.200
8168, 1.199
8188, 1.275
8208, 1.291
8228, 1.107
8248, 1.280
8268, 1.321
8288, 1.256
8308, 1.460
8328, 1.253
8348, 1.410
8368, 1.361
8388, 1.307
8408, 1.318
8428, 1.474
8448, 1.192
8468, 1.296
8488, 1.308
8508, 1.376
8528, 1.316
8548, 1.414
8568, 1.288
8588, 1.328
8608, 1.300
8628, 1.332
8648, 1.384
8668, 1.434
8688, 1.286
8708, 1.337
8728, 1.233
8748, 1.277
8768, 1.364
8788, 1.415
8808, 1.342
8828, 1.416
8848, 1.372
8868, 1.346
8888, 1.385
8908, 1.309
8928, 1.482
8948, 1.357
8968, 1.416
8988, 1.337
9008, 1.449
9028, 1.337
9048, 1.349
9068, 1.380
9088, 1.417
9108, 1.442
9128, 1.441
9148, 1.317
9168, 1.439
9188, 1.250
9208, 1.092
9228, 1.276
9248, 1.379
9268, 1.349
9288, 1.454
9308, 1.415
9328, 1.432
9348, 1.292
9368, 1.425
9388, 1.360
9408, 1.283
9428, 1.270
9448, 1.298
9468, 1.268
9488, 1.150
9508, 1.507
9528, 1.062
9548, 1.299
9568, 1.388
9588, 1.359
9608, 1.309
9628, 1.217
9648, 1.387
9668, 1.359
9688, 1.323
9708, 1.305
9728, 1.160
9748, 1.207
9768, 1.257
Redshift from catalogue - 0.561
